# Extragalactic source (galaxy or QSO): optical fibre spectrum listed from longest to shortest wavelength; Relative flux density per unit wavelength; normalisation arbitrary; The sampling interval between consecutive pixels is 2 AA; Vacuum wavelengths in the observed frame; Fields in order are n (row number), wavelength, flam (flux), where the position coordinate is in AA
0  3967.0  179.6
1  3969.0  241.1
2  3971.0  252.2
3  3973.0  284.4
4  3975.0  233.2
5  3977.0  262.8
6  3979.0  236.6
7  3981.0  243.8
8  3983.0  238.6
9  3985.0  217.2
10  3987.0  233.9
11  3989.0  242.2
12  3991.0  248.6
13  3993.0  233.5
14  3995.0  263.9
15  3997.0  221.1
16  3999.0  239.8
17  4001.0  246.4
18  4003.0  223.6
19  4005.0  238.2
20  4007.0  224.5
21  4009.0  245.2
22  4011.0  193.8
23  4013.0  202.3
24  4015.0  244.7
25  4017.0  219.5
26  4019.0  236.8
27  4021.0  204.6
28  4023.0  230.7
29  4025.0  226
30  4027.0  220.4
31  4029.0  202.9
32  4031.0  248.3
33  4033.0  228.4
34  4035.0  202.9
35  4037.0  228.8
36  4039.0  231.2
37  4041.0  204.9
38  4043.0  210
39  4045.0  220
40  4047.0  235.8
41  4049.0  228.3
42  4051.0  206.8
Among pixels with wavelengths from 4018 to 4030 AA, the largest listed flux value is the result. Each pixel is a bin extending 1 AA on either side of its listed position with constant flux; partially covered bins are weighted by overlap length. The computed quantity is 236.8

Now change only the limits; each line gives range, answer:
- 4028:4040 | 248.3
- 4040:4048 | 235.8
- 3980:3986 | 243.8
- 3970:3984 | 284.4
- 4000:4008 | 246.4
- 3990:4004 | 263.9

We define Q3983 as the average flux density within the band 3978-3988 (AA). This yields 234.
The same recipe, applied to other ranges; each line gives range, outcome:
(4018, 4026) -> 225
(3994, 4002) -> 243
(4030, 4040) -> 228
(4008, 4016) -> 222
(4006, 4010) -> 235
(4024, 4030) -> 216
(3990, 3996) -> 249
